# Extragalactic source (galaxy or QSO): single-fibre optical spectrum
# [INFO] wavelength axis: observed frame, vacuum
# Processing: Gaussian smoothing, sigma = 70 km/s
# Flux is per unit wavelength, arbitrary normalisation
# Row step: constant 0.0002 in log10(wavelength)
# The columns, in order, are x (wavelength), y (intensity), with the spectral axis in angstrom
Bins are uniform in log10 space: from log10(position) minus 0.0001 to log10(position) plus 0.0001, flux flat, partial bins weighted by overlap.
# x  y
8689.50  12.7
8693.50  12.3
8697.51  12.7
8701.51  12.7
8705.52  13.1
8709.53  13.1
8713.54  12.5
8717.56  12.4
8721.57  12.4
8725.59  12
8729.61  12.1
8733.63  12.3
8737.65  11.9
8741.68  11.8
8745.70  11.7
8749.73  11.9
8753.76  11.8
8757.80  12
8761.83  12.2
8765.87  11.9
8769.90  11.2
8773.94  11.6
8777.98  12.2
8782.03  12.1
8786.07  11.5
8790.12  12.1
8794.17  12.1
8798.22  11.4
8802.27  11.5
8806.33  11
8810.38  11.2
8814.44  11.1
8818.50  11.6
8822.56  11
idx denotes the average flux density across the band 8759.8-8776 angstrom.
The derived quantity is 11.7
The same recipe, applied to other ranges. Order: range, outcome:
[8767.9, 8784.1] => 11.8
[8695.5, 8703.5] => 12.7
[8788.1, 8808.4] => 11.6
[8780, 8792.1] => 11.9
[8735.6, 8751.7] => 11.8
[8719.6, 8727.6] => 12.2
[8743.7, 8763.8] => 11.9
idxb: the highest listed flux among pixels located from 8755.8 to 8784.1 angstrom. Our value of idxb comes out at 12.2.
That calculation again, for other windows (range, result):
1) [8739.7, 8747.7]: 11.8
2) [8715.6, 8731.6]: 12.4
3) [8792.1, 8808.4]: 12.1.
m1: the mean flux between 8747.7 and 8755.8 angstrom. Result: 11.8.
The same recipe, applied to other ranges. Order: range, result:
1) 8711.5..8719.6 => 12.5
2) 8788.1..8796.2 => 12.1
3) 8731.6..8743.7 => 12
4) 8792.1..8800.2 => 11.8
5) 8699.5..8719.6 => 12.8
